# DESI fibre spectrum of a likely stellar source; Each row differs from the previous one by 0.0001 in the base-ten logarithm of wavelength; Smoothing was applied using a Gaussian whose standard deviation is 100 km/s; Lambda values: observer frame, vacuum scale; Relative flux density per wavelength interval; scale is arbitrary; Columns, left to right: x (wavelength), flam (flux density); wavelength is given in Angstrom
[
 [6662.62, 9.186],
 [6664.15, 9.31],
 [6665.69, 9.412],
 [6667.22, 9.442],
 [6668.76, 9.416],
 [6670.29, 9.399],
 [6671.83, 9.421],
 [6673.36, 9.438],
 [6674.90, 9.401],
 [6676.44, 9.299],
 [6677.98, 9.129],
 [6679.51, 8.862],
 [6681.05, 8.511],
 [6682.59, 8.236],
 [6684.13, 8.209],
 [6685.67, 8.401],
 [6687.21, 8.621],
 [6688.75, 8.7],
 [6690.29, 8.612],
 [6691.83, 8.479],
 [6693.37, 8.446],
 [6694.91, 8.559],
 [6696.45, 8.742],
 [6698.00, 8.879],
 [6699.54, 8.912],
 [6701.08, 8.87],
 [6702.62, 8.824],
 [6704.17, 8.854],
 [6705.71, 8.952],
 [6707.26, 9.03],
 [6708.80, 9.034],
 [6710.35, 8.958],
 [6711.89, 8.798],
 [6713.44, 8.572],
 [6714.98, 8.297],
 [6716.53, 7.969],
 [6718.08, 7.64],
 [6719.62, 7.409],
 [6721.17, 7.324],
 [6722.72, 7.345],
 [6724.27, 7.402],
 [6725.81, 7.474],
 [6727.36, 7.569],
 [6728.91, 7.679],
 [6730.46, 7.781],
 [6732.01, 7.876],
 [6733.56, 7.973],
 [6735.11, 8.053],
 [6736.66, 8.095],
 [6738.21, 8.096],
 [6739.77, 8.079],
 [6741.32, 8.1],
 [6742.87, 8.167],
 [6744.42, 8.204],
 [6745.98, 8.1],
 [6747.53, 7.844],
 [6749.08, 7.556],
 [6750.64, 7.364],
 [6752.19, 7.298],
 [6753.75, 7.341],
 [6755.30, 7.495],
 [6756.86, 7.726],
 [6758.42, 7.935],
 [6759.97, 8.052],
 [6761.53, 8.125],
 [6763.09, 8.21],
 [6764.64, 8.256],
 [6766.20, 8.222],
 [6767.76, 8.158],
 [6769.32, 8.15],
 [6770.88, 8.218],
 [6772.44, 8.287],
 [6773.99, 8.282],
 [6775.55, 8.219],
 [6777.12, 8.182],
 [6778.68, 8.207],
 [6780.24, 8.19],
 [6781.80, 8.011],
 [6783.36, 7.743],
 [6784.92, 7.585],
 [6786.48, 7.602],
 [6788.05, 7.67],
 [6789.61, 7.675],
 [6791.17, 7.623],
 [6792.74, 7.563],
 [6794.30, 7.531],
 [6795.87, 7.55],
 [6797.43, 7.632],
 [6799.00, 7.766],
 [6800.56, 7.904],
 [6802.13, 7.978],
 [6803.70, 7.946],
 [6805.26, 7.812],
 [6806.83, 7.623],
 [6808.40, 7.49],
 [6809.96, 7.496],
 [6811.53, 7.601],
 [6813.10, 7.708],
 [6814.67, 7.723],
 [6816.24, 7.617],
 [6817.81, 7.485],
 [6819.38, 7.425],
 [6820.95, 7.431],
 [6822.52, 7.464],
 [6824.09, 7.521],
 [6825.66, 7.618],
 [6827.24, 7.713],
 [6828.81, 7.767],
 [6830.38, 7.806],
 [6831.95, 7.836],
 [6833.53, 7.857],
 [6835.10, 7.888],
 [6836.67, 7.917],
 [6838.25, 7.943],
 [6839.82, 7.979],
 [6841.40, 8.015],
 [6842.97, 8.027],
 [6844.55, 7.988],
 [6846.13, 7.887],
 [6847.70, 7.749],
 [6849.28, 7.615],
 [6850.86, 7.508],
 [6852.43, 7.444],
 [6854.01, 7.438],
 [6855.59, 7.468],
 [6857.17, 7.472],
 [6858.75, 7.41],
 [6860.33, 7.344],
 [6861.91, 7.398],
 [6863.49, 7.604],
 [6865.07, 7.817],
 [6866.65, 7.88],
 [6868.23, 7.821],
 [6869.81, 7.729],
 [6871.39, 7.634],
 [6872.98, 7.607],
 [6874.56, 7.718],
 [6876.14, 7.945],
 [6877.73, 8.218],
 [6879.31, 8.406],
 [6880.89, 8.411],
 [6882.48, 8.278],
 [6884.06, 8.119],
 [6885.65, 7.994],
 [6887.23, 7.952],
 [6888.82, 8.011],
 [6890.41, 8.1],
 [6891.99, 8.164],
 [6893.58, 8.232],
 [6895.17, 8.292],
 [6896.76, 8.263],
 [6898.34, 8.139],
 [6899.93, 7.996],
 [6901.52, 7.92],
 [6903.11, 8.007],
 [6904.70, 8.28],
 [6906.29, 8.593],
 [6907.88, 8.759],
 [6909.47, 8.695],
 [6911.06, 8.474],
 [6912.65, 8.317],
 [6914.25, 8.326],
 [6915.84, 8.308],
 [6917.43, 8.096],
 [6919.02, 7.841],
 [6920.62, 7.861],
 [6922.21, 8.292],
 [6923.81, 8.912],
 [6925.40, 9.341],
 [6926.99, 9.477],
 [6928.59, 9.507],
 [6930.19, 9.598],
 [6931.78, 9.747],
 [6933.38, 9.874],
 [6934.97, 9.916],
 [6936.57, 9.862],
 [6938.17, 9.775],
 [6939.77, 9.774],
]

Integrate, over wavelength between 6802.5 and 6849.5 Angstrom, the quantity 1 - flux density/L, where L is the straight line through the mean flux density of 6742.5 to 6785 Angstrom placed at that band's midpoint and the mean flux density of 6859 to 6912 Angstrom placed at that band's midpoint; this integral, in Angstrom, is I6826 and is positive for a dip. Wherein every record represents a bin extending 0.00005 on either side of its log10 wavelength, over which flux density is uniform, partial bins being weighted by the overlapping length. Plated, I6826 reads 1.6 Angstrom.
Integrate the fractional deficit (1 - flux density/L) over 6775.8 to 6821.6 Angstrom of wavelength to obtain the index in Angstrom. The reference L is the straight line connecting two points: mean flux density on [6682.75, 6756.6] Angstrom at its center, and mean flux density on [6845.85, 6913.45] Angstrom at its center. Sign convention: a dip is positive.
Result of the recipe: 1.9 Angstrom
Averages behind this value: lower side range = 8.17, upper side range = 7.96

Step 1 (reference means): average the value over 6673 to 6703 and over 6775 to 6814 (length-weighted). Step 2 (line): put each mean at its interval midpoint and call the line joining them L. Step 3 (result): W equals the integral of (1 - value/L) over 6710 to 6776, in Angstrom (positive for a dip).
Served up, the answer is 2.4 Angstrom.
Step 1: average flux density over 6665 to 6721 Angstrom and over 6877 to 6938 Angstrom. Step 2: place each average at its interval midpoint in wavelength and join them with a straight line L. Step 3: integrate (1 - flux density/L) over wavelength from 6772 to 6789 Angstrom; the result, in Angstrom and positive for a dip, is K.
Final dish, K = 1.3 Angstrom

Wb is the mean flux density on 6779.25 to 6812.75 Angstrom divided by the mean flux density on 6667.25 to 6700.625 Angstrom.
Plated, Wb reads 0.87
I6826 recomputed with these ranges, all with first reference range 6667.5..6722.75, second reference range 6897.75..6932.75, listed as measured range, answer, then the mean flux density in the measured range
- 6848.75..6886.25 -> 3.64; 7.76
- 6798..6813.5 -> 1.61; 7.73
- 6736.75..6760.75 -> 2.28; 7.83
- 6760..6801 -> 3.28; 7.95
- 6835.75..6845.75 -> 0.74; 7.97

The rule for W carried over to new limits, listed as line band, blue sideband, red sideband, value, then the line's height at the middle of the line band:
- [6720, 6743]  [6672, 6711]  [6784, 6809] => 1.6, 8.38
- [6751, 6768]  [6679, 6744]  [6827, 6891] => 0.6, 8.14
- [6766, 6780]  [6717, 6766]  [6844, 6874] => -0.8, 7.75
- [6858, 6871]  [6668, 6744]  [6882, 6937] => 1.4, 8.53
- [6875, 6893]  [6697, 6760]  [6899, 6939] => 1.1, 8.66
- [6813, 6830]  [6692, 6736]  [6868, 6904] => 1.1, 8.13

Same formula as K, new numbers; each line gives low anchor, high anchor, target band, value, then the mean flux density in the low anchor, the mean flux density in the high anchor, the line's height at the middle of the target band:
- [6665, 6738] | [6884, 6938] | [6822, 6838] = 1.5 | 8.51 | 8.59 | 8.56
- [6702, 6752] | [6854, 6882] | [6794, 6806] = 0.2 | 8.06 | 7.75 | 7.9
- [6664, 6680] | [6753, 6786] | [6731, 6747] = 0.7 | 9.33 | 8.03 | 8.43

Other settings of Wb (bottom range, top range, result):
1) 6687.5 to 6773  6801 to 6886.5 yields 0.95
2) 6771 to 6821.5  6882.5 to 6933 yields 1.09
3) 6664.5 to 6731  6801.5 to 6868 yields 0.90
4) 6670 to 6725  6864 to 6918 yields 0.95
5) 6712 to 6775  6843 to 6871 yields 0.97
